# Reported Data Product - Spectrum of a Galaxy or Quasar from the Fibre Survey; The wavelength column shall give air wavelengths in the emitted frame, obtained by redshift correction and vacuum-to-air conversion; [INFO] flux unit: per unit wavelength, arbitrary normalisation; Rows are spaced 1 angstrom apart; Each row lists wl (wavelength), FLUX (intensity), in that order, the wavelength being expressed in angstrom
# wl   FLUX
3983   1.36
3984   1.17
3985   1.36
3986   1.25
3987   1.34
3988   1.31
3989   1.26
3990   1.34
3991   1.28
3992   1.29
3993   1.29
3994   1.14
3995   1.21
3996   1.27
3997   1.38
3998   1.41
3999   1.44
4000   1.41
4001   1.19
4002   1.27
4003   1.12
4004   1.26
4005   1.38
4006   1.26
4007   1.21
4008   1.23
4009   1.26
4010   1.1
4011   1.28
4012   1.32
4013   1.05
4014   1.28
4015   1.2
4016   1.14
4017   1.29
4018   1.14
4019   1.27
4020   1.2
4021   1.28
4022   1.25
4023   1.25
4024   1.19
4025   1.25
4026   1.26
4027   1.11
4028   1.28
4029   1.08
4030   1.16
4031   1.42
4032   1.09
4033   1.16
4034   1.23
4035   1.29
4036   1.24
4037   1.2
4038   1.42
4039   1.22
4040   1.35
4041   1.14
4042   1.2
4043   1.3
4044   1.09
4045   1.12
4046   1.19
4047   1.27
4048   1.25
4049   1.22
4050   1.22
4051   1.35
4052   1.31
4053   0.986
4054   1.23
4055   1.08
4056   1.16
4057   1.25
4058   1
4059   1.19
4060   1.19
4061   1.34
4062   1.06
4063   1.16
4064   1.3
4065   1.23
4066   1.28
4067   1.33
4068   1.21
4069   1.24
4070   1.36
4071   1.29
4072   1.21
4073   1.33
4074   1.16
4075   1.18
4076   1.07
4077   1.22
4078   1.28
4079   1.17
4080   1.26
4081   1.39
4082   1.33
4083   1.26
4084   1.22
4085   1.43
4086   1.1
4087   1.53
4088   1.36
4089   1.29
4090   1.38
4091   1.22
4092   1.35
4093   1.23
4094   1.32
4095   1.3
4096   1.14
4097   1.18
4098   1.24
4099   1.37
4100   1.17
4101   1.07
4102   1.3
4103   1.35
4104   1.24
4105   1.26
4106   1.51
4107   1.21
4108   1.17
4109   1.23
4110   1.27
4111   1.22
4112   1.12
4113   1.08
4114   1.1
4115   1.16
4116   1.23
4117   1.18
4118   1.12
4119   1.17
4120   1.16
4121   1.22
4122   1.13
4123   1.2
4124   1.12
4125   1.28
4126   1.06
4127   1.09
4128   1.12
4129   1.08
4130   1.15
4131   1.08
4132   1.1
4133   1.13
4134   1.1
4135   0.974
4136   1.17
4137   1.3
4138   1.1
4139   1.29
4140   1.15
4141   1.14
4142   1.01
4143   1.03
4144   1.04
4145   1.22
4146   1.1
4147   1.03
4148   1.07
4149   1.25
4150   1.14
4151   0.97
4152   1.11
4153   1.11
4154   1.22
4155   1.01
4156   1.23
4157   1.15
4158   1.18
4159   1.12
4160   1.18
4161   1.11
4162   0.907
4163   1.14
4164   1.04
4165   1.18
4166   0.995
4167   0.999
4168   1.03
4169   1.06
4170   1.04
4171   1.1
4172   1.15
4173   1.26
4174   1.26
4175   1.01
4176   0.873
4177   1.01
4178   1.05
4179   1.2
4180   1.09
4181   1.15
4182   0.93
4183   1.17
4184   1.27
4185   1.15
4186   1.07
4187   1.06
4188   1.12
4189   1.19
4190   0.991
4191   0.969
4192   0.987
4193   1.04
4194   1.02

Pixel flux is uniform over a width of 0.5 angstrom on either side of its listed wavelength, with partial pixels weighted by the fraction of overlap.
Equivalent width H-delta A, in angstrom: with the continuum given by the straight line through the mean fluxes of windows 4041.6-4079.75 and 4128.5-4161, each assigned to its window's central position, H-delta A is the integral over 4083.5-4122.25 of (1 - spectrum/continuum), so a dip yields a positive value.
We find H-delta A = -2.4 angstrom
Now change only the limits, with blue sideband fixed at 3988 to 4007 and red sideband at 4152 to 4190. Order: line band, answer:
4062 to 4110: -2.8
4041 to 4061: 0.6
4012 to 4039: 0.8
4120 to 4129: 0.0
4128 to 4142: 0.1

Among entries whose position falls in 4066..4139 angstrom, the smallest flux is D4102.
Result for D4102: 0.974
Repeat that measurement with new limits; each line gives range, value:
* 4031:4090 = 0.986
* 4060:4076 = 1.06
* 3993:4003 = 1.12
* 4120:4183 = 0.873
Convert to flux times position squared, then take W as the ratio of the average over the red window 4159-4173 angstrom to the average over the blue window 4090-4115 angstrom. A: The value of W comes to 0.90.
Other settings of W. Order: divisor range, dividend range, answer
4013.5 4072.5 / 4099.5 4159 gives 0.99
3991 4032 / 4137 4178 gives 0.95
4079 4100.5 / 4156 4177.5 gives 0.88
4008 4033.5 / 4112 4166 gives 0.98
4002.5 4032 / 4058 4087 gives 1.05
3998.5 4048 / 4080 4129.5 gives 1.04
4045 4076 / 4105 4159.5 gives 0.98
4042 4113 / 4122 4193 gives 0.93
